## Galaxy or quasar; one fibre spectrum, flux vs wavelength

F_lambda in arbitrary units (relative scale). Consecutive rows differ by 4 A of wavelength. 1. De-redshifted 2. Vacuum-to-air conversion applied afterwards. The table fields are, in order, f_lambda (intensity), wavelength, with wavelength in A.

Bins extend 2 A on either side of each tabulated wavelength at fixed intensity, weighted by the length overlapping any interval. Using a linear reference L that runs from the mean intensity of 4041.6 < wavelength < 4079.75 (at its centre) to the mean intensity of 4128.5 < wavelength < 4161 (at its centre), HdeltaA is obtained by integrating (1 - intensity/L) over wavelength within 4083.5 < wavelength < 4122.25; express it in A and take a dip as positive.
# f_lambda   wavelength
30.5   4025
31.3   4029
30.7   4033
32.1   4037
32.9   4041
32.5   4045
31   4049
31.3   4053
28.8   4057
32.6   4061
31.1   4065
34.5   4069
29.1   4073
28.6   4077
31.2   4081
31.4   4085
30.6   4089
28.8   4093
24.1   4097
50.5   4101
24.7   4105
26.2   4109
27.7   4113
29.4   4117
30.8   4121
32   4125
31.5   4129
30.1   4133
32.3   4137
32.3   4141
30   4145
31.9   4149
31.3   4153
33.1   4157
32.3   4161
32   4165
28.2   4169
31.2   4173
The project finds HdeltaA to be 1.2 A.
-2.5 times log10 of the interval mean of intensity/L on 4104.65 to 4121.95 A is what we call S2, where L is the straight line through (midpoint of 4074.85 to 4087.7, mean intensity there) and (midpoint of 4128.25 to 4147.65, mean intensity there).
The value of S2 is 0.11 mag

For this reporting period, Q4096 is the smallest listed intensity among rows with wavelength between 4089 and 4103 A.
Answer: 24.1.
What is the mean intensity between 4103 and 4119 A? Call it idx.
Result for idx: 27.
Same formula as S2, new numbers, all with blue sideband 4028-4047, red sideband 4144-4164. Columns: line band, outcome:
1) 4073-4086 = 0.06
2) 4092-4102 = -0.05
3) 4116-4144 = 0.02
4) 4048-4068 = 0.03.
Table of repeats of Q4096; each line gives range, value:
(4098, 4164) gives 24.7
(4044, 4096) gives 28.6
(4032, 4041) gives 30.7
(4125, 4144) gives 30.1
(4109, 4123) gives 26.2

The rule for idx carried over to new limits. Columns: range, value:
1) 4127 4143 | 31.5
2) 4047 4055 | 31.1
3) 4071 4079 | 28.9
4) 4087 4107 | 31.7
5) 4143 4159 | 31.6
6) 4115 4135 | 30.8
